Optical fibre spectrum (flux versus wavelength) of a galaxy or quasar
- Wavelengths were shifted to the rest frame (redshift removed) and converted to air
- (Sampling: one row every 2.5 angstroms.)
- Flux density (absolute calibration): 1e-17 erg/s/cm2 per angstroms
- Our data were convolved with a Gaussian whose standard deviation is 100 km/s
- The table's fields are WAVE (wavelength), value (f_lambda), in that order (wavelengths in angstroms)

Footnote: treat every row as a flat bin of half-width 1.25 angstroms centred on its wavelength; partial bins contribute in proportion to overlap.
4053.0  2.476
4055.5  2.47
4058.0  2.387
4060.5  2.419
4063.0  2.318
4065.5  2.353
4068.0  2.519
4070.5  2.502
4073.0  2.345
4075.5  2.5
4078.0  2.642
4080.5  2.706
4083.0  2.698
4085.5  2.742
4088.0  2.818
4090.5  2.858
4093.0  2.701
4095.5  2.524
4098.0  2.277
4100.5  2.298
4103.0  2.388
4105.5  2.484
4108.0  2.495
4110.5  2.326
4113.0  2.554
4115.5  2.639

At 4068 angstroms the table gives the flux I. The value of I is 2.519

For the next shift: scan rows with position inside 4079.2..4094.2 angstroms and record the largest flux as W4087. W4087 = 2.858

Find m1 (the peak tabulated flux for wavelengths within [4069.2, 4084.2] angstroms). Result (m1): 2.706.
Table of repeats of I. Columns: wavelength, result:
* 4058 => 2.387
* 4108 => 2.495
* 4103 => 2.388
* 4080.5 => 2.706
